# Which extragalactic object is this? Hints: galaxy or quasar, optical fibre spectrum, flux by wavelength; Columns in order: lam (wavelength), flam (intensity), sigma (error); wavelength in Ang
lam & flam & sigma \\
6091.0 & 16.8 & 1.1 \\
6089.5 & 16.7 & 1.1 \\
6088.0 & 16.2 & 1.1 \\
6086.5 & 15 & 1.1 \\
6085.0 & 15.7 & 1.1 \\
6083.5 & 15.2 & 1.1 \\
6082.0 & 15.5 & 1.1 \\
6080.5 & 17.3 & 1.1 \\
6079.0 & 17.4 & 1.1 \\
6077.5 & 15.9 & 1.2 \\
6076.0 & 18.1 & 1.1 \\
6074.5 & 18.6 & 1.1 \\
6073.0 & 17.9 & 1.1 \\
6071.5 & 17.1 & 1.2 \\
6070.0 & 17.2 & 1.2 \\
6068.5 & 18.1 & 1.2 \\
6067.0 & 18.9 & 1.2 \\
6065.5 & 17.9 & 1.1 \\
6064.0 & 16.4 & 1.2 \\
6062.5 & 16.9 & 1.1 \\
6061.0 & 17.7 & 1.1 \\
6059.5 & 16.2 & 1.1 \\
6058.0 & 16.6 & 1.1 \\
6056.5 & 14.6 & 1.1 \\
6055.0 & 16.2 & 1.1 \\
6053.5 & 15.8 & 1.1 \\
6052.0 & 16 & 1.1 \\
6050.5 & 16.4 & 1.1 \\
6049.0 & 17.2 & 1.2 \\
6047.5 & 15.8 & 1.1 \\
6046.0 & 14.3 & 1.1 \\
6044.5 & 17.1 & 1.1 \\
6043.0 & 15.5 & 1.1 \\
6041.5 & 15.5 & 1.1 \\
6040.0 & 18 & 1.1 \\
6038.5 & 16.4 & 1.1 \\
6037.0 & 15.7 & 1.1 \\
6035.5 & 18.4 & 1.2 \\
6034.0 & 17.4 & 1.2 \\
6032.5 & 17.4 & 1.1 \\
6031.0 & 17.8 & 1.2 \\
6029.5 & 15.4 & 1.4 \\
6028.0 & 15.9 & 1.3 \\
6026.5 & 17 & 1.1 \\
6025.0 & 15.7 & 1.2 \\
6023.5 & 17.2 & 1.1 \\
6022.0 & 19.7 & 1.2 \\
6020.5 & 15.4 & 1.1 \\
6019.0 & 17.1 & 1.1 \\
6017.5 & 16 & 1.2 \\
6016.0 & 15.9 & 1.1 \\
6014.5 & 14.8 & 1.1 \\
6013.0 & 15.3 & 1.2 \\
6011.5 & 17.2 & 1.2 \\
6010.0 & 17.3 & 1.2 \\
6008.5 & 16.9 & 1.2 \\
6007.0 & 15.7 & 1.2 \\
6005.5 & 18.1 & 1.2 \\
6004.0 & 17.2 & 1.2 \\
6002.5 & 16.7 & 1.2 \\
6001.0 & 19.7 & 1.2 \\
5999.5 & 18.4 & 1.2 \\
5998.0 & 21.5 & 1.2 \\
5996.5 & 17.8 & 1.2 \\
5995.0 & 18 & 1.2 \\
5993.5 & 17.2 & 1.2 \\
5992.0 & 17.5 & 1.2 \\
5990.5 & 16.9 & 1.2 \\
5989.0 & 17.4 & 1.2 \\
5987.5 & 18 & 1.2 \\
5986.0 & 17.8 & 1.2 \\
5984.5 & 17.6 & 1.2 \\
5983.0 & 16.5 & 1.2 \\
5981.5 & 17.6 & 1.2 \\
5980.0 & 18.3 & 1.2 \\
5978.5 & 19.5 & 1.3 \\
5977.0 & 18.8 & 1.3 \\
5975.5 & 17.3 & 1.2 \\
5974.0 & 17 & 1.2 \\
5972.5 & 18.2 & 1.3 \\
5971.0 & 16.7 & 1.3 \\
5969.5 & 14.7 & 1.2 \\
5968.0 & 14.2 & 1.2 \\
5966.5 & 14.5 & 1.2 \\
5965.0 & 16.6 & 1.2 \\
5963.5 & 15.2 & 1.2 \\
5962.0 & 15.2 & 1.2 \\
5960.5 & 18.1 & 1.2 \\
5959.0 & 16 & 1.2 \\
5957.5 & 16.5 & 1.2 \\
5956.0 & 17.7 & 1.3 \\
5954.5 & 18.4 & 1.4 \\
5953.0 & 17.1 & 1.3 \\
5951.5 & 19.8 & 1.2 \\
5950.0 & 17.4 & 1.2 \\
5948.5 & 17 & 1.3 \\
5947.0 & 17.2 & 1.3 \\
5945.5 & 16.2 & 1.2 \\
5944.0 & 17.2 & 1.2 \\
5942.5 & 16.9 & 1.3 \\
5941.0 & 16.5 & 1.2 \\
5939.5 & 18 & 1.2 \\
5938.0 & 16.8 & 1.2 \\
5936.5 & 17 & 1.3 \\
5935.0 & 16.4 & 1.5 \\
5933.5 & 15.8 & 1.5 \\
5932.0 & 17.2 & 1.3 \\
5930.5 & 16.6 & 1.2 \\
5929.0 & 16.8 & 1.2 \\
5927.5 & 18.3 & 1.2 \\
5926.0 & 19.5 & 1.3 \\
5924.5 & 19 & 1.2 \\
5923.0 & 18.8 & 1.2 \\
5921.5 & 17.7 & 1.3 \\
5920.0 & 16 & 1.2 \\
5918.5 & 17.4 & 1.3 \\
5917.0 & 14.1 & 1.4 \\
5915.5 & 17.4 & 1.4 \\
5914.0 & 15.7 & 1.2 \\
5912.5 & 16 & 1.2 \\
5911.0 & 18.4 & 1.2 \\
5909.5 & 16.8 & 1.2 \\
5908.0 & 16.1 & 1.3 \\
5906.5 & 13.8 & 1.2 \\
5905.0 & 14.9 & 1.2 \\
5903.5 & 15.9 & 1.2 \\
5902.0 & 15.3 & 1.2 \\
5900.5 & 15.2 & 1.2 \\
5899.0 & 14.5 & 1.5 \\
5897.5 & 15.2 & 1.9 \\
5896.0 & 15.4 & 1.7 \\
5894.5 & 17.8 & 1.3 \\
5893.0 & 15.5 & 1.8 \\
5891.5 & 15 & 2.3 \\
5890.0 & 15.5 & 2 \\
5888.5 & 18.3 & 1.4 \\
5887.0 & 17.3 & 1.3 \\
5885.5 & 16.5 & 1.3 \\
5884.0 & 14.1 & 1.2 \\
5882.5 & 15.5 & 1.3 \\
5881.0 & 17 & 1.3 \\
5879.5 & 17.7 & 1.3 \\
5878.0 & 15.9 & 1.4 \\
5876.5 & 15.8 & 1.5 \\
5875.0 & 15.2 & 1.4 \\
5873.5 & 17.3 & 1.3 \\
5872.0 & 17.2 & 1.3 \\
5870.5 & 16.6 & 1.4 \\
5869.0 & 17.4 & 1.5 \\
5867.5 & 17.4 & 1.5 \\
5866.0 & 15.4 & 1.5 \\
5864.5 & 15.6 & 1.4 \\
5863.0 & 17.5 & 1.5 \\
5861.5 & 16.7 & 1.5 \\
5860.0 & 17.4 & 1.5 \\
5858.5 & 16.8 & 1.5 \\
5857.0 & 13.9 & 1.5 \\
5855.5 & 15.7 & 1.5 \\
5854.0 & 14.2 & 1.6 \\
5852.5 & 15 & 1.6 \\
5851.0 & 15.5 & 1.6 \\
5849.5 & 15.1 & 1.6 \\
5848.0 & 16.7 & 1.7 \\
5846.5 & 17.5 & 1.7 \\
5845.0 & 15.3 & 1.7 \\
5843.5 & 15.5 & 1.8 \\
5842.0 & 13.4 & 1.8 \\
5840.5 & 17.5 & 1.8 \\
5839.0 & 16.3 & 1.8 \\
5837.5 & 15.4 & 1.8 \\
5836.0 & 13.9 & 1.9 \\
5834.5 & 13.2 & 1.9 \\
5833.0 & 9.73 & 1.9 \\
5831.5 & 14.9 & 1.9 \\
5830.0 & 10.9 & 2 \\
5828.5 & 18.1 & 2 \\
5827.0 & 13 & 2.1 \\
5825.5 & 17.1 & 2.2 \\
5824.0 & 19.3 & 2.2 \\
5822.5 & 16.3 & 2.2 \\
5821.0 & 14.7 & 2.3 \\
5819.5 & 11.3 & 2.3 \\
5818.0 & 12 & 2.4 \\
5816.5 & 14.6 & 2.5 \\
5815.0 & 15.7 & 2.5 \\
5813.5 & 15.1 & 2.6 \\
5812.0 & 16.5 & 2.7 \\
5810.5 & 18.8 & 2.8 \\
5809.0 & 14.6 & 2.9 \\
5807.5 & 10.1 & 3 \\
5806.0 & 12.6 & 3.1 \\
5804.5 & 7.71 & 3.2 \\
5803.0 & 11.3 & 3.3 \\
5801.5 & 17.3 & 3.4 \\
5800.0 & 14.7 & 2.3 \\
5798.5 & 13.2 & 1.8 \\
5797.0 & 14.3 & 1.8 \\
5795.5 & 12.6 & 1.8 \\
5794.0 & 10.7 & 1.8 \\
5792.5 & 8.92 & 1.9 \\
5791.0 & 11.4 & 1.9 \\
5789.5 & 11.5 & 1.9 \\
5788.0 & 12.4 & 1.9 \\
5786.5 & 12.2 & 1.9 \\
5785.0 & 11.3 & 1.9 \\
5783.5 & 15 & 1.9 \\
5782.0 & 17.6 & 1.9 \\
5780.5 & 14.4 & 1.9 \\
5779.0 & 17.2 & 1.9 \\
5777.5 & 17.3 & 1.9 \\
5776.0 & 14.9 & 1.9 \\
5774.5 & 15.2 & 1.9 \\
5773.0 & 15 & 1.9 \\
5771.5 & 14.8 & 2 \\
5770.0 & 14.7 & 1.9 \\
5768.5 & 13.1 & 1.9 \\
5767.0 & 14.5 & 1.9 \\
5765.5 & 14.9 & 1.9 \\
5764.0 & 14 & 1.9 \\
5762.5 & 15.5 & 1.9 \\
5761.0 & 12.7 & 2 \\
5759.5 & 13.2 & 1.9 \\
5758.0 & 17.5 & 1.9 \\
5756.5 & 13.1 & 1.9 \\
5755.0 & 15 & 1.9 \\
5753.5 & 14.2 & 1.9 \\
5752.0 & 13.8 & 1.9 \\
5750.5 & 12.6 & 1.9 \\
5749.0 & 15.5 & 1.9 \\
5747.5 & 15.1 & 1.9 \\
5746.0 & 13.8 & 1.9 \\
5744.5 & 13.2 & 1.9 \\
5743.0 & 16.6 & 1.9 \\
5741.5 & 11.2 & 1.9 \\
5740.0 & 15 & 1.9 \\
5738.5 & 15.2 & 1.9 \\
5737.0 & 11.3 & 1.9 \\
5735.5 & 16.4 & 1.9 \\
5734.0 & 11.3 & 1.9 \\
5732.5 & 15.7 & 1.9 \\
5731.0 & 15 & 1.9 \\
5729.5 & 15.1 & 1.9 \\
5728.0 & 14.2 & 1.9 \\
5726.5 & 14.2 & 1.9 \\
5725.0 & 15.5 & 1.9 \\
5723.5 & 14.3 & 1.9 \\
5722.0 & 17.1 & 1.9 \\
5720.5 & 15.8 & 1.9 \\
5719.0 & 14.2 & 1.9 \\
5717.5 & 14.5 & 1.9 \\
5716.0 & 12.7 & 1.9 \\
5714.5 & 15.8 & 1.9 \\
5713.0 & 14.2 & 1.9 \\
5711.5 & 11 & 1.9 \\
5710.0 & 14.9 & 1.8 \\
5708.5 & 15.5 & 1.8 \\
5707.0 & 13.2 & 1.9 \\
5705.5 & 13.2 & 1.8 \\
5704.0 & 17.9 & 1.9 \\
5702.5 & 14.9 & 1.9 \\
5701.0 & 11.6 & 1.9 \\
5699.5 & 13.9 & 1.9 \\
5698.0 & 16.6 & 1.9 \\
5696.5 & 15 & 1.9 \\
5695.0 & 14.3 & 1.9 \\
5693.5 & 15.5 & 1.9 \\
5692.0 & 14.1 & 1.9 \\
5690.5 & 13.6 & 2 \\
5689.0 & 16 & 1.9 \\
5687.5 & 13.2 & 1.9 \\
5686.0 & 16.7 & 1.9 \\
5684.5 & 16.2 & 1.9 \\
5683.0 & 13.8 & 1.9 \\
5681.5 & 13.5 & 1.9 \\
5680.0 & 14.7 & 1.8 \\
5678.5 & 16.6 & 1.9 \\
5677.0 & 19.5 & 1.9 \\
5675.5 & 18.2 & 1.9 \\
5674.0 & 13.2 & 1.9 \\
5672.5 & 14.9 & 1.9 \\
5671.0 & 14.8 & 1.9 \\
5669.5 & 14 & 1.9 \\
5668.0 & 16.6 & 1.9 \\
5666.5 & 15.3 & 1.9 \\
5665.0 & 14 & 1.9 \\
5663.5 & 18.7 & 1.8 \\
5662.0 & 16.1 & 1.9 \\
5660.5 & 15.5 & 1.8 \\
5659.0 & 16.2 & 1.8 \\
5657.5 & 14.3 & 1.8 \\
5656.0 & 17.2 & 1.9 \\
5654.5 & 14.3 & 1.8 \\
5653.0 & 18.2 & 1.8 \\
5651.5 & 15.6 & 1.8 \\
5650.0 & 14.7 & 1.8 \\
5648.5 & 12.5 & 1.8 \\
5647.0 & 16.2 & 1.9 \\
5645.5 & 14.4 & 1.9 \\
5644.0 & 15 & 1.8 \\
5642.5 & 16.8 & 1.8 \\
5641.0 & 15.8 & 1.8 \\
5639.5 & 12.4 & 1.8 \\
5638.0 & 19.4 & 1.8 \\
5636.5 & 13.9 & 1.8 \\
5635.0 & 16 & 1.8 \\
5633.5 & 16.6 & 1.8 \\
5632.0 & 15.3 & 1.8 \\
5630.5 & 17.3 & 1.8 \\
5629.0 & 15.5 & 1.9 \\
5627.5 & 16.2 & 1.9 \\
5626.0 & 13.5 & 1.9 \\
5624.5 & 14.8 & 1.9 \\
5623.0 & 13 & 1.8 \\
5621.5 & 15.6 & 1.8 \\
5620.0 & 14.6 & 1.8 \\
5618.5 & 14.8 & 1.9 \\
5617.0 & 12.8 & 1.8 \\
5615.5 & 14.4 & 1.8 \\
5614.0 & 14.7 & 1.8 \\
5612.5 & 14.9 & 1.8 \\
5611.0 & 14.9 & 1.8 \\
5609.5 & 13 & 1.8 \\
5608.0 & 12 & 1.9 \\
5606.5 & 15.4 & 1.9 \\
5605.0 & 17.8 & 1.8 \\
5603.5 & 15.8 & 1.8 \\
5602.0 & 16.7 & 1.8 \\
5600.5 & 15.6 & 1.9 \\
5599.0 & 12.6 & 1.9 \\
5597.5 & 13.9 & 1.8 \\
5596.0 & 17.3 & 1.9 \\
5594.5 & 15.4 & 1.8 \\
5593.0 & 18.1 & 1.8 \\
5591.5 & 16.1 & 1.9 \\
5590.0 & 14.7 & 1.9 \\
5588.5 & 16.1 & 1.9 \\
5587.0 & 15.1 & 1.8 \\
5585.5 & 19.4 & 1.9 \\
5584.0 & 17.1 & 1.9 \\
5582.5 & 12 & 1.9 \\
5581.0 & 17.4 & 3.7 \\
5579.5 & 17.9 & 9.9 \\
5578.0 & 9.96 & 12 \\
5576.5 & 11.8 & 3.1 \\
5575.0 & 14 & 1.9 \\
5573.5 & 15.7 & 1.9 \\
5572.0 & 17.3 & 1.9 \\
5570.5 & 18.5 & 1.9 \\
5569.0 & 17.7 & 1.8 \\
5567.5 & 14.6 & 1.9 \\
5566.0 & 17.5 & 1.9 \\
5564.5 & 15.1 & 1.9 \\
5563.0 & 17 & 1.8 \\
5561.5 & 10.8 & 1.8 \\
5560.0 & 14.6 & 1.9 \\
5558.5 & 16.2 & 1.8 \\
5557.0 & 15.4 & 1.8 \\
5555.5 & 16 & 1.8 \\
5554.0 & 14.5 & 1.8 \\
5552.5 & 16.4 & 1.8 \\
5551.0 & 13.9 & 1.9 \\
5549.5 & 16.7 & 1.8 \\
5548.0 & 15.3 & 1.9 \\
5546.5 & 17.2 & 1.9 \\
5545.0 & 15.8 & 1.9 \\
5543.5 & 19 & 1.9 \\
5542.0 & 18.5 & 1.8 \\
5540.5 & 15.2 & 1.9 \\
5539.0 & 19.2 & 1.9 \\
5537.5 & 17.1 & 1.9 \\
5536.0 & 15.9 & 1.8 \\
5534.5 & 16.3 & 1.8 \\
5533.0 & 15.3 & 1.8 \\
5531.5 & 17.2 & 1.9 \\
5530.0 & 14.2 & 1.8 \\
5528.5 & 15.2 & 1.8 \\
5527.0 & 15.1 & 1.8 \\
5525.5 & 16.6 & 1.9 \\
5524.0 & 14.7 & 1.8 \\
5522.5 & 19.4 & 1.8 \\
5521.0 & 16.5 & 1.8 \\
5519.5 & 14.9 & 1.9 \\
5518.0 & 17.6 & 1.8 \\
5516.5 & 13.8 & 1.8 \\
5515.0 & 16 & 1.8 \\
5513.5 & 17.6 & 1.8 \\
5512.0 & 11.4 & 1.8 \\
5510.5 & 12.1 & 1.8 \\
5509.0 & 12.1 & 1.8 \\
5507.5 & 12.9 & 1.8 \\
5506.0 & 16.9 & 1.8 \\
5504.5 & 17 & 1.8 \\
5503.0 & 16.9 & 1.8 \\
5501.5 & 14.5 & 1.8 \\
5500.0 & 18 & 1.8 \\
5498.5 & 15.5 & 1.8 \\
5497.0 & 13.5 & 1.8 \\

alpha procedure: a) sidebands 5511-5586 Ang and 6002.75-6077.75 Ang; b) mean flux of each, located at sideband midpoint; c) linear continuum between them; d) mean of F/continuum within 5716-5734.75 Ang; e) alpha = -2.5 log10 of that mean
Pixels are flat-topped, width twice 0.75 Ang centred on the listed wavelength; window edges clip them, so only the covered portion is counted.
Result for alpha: 0.105 mag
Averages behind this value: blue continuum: 15.8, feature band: 14.7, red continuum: 16.7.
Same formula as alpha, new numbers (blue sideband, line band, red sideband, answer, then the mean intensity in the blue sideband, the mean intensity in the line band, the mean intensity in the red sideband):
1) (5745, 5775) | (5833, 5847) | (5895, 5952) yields 0.037 mag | 14.4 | 15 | 16.7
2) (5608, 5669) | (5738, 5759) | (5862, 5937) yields 0.098 mag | 15.2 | 14.4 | 16.5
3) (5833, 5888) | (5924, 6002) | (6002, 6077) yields -0.061 mag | 15.9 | 17.3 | 16.7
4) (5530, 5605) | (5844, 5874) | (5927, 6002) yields 0.045 mag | 15.9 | 16.2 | 17.3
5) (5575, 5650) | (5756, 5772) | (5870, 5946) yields 0.105 mag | 15.1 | 14.4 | 16.5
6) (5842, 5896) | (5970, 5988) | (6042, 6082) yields -0.078 mag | 16.1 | 17.7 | 16.8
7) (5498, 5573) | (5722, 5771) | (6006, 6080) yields 0.134 mag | 15.9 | 14.3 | 16.7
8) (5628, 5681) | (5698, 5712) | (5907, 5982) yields 0.124 mag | 15.7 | 14.2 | 17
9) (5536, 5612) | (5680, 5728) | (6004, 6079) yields 0.099 mag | 15.7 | 14.6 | 16.7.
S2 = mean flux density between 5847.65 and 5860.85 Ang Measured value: 15.6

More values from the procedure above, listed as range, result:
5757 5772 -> 14.5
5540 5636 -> 15.4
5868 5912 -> 16.1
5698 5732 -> 14.5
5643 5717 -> 15.1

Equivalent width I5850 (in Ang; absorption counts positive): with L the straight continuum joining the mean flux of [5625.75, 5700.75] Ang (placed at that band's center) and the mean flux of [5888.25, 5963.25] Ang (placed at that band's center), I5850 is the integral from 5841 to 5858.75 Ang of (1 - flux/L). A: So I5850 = 1.0 Ang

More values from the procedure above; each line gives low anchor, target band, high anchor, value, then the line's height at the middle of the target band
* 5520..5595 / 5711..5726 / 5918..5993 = 1.7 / 16.4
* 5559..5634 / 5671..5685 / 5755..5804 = -0.9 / 14.7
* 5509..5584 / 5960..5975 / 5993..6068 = 0.6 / 16.7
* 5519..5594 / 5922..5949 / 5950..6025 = -0.4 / 17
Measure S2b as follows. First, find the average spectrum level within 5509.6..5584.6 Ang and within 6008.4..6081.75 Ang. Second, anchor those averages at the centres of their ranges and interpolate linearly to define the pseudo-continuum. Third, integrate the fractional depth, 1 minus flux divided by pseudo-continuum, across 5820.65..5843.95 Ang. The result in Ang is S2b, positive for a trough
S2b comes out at 1.9 Ang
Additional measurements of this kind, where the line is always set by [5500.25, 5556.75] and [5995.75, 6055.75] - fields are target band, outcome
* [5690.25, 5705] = 1.29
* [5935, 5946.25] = -0.17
